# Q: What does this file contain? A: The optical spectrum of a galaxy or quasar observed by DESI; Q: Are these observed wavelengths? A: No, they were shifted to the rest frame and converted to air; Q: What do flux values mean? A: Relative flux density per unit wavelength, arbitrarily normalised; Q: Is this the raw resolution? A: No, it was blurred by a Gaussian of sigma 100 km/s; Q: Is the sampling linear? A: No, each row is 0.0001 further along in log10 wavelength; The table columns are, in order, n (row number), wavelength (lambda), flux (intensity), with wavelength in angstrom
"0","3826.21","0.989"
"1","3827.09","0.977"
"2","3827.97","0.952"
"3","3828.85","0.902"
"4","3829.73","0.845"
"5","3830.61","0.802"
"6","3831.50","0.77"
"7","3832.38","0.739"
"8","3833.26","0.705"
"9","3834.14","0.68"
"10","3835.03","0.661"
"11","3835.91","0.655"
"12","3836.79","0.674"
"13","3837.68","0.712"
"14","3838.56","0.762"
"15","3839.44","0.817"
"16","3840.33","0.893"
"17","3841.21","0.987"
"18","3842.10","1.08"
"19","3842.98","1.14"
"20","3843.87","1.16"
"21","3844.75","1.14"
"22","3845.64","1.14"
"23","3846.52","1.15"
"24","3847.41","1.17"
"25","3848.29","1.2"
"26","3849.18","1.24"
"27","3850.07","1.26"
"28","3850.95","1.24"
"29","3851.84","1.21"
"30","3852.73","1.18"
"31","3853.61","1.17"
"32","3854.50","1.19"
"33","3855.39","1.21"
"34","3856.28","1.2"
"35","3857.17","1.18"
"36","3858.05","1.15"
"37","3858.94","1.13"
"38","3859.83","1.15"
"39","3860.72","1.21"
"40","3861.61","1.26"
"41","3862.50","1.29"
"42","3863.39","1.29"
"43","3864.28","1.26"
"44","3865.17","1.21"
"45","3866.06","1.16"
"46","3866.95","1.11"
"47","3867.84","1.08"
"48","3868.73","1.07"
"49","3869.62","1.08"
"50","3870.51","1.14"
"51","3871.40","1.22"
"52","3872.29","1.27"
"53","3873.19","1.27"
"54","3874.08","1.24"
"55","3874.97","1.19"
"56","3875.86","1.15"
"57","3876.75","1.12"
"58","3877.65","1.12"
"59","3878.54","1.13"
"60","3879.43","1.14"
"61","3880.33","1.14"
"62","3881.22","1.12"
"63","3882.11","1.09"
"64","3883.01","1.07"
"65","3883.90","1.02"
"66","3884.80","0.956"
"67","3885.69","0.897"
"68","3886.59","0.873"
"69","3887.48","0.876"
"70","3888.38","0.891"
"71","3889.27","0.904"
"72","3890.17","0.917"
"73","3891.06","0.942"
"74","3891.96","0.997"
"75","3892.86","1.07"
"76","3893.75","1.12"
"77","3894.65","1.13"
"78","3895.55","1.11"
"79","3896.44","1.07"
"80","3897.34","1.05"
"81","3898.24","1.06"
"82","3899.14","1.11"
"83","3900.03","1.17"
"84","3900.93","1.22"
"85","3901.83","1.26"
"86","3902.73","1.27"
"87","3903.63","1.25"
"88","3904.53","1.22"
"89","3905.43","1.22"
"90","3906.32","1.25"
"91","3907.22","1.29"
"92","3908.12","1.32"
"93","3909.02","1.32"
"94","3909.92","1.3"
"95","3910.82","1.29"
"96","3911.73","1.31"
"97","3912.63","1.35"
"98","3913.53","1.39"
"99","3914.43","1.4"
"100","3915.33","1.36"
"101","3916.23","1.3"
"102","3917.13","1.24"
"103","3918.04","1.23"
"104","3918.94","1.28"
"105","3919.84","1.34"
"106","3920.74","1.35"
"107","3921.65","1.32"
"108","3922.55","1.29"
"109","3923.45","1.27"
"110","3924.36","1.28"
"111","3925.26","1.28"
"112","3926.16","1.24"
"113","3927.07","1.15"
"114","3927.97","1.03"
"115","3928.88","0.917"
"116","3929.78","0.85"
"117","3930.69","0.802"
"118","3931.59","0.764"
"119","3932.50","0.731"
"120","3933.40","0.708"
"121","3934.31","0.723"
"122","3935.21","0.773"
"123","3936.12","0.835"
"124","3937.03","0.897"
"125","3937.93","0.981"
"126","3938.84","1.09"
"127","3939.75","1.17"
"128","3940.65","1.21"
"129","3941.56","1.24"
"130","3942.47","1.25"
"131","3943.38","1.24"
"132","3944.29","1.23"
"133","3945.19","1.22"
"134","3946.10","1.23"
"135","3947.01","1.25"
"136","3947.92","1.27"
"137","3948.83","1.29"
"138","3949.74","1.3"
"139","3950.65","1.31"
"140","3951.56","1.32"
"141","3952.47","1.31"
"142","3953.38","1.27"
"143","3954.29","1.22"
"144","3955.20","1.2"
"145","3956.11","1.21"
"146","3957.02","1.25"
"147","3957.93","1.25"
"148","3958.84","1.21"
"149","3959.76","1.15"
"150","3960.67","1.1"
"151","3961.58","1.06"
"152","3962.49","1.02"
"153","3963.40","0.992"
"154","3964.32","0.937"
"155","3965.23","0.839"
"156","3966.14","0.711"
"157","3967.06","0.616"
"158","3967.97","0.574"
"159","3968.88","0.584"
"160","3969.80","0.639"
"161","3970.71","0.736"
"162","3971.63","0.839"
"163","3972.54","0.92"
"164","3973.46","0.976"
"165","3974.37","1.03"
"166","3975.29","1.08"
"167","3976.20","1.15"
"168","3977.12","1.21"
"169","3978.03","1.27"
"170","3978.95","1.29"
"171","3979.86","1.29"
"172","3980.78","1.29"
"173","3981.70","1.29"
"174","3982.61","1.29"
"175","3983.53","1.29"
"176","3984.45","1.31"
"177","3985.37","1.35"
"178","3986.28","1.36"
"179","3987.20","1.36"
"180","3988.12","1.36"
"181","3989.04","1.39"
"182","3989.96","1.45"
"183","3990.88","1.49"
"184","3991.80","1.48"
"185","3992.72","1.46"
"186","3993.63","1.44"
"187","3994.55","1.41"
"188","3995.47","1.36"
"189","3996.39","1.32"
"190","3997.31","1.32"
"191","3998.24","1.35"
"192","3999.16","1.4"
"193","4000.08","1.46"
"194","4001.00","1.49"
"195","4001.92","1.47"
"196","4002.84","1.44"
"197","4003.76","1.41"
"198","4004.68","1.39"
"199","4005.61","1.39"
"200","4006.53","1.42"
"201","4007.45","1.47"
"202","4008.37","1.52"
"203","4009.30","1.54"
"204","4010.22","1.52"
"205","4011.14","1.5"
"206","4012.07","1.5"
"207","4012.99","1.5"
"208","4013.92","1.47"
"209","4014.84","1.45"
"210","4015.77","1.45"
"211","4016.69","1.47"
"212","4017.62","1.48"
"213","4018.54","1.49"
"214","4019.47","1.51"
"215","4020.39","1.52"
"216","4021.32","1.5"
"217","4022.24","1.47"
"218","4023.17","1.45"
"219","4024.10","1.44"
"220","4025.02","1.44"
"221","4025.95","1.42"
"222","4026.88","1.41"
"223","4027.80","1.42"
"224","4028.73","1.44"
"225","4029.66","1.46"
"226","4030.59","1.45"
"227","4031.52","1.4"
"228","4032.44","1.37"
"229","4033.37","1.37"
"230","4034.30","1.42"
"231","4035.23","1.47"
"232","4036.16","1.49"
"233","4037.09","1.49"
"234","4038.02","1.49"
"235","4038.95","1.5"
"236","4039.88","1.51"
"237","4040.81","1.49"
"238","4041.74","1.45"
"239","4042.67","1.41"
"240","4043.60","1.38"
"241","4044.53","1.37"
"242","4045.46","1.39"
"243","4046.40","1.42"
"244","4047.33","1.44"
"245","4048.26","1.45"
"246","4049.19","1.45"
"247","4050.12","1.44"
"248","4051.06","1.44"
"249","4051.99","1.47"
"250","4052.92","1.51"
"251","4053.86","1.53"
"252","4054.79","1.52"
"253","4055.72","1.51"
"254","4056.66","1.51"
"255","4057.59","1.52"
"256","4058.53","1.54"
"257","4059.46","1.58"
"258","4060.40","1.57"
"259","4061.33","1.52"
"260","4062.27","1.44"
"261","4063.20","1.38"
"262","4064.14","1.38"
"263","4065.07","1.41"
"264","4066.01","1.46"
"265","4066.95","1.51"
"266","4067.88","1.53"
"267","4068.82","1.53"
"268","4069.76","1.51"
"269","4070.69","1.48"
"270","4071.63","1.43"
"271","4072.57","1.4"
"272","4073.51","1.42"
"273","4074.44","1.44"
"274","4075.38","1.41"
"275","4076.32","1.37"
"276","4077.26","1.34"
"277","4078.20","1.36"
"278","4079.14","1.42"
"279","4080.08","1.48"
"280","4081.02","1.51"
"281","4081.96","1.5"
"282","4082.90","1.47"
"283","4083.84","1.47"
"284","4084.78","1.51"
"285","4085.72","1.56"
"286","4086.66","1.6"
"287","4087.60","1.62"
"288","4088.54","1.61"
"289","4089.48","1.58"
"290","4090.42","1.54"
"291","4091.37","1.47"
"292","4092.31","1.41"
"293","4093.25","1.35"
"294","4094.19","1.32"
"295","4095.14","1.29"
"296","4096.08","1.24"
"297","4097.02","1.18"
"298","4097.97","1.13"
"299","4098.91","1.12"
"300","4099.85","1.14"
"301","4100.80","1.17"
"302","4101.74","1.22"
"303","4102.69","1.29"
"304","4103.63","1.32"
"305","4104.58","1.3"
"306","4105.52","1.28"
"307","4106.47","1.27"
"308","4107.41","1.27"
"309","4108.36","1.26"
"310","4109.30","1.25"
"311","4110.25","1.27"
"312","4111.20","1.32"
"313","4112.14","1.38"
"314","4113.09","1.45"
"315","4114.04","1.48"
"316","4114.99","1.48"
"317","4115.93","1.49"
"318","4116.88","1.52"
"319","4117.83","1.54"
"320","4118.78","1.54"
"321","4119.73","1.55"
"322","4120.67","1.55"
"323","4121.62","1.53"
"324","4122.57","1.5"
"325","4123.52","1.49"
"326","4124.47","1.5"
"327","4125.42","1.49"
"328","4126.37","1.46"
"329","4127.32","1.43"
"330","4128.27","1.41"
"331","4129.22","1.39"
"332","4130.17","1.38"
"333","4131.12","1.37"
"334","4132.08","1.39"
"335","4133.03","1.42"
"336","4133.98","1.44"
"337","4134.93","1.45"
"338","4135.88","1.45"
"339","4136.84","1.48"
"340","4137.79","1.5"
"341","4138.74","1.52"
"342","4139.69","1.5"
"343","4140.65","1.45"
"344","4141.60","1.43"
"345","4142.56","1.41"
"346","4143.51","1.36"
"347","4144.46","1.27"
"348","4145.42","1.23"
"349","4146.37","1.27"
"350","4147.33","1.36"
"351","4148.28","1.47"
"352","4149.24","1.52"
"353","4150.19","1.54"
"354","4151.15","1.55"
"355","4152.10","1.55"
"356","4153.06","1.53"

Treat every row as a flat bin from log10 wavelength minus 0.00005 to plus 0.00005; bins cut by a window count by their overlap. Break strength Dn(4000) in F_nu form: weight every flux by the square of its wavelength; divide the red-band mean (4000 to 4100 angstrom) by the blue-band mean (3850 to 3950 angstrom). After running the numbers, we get 1.36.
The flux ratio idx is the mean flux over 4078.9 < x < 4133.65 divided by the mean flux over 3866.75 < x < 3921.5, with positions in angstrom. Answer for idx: 1.21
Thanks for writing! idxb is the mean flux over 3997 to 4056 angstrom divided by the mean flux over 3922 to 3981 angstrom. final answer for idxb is 1.4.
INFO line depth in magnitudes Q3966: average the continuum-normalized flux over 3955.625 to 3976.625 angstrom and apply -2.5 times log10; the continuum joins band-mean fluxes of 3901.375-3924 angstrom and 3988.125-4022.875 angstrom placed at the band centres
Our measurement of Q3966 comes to 0.41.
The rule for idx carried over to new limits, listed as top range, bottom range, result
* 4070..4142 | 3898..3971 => 1.25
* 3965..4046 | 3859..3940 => 1.18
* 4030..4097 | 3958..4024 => 1.14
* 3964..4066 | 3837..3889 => 1.22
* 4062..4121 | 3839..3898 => 1.26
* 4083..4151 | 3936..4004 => 1.18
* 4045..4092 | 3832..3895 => 1.38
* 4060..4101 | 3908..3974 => 1.29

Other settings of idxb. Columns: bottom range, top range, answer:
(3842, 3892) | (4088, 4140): 1.23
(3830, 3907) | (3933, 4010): 1.11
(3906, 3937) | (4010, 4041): 1.27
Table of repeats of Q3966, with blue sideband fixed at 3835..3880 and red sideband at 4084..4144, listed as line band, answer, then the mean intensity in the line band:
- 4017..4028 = -0.13 mag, 1.46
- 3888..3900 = 0.12 mag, 1.03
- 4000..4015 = -0.14 mag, 1.47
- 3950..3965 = 0.05 mag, 1.17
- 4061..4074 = -0.08 mag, 1.46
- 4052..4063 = -0.13 mag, 1.52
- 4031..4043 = -0.10 mag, 1.45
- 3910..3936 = 0.05 mag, 1.14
